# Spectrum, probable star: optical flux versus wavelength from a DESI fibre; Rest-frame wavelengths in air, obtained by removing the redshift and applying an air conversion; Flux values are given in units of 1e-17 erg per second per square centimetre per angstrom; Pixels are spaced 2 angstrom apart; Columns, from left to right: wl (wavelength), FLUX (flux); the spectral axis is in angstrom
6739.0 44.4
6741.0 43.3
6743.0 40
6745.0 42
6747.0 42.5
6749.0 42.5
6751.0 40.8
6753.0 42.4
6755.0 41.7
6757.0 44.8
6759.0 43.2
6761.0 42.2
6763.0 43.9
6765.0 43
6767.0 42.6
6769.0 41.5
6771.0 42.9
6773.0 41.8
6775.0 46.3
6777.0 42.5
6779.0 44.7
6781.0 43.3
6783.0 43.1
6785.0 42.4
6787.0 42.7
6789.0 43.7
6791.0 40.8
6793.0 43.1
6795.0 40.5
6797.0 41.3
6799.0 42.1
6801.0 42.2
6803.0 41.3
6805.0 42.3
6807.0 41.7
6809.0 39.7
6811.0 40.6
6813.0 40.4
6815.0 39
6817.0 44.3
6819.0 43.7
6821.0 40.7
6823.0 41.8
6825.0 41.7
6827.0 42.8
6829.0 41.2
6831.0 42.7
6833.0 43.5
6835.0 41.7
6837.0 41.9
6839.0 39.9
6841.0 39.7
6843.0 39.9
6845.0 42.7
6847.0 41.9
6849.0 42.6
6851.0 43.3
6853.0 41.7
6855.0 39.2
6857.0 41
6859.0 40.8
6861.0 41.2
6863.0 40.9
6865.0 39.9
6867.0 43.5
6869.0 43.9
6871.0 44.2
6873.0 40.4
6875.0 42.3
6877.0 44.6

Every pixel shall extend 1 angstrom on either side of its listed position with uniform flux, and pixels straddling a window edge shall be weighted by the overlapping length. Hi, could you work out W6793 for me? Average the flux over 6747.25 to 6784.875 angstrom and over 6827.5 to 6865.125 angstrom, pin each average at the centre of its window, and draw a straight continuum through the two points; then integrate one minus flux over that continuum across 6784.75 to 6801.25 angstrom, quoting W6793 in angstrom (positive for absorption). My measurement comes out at 0.14 angstrom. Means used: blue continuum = 42.9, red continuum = 41.4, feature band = 42.1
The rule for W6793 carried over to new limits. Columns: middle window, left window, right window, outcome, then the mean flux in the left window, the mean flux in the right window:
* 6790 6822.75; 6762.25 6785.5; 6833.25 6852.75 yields 0.7 angstrom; 43.2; 41.6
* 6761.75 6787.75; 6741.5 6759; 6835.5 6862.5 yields -0.7 angstrom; 42.2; 41.2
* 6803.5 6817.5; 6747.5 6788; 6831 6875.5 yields 0.4 angstrom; 42.9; 41.7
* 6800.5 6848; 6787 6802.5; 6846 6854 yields 0.7 angstrom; 42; 42.4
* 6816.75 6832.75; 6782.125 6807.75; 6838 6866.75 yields -0.3 angstrom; 42.1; 41.1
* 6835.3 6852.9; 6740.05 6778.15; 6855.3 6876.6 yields 0.2 angstrom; 42.6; 41.8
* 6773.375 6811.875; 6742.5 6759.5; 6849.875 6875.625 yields -0.3 angstrom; 42.2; 41.7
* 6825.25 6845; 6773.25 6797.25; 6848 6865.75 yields 0.1 angstrom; 42.9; 41.2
